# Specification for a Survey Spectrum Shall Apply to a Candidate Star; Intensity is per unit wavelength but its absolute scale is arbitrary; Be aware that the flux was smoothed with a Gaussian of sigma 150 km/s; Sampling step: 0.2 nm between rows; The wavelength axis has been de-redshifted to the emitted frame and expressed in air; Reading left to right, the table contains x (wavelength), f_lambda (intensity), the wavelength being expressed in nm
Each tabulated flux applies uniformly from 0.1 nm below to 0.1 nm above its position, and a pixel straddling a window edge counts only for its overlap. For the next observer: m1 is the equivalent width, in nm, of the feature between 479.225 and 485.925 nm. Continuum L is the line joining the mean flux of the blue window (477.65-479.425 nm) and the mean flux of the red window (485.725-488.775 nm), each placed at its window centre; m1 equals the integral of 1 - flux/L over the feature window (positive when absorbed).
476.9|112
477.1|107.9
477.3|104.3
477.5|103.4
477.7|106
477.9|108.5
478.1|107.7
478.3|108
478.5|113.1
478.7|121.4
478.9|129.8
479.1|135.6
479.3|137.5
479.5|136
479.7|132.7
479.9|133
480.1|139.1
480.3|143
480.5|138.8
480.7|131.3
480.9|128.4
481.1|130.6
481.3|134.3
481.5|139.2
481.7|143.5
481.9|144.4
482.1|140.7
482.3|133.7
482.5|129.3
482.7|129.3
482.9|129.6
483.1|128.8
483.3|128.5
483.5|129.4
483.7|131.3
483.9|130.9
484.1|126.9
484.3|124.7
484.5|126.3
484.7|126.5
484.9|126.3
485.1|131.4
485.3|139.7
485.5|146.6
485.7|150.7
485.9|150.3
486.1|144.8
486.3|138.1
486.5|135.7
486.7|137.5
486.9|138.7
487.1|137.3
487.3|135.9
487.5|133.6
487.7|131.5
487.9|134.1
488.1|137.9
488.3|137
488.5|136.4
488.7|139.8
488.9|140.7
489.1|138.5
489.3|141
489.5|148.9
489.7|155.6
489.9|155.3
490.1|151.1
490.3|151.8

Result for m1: -0.34 nm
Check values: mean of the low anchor 119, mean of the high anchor 138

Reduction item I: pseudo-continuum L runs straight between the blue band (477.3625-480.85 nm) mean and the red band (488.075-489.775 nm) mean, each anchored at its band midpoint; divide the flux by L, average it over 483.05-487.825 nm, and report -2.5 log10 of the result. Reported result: 0.01 mag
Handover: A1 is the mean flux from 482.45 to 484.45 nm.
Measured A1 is 129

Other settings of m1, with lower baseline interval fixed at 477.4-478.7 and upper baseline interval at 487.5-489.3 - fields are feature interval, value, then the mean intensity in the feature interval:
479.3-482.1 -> -0.50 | 137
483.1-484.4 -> -0.04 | 129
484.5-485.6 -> -0.05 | 133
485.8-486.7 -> -0.07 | 142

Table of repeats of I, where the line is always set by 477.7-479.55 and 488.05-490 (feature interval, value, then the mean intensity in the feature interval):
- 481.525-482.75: -0.07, 137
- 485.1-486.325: -0.06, 144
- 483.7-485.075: 0.05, 127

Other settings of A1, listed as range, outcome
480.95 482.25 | 138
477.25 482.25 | 128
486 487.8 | 137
